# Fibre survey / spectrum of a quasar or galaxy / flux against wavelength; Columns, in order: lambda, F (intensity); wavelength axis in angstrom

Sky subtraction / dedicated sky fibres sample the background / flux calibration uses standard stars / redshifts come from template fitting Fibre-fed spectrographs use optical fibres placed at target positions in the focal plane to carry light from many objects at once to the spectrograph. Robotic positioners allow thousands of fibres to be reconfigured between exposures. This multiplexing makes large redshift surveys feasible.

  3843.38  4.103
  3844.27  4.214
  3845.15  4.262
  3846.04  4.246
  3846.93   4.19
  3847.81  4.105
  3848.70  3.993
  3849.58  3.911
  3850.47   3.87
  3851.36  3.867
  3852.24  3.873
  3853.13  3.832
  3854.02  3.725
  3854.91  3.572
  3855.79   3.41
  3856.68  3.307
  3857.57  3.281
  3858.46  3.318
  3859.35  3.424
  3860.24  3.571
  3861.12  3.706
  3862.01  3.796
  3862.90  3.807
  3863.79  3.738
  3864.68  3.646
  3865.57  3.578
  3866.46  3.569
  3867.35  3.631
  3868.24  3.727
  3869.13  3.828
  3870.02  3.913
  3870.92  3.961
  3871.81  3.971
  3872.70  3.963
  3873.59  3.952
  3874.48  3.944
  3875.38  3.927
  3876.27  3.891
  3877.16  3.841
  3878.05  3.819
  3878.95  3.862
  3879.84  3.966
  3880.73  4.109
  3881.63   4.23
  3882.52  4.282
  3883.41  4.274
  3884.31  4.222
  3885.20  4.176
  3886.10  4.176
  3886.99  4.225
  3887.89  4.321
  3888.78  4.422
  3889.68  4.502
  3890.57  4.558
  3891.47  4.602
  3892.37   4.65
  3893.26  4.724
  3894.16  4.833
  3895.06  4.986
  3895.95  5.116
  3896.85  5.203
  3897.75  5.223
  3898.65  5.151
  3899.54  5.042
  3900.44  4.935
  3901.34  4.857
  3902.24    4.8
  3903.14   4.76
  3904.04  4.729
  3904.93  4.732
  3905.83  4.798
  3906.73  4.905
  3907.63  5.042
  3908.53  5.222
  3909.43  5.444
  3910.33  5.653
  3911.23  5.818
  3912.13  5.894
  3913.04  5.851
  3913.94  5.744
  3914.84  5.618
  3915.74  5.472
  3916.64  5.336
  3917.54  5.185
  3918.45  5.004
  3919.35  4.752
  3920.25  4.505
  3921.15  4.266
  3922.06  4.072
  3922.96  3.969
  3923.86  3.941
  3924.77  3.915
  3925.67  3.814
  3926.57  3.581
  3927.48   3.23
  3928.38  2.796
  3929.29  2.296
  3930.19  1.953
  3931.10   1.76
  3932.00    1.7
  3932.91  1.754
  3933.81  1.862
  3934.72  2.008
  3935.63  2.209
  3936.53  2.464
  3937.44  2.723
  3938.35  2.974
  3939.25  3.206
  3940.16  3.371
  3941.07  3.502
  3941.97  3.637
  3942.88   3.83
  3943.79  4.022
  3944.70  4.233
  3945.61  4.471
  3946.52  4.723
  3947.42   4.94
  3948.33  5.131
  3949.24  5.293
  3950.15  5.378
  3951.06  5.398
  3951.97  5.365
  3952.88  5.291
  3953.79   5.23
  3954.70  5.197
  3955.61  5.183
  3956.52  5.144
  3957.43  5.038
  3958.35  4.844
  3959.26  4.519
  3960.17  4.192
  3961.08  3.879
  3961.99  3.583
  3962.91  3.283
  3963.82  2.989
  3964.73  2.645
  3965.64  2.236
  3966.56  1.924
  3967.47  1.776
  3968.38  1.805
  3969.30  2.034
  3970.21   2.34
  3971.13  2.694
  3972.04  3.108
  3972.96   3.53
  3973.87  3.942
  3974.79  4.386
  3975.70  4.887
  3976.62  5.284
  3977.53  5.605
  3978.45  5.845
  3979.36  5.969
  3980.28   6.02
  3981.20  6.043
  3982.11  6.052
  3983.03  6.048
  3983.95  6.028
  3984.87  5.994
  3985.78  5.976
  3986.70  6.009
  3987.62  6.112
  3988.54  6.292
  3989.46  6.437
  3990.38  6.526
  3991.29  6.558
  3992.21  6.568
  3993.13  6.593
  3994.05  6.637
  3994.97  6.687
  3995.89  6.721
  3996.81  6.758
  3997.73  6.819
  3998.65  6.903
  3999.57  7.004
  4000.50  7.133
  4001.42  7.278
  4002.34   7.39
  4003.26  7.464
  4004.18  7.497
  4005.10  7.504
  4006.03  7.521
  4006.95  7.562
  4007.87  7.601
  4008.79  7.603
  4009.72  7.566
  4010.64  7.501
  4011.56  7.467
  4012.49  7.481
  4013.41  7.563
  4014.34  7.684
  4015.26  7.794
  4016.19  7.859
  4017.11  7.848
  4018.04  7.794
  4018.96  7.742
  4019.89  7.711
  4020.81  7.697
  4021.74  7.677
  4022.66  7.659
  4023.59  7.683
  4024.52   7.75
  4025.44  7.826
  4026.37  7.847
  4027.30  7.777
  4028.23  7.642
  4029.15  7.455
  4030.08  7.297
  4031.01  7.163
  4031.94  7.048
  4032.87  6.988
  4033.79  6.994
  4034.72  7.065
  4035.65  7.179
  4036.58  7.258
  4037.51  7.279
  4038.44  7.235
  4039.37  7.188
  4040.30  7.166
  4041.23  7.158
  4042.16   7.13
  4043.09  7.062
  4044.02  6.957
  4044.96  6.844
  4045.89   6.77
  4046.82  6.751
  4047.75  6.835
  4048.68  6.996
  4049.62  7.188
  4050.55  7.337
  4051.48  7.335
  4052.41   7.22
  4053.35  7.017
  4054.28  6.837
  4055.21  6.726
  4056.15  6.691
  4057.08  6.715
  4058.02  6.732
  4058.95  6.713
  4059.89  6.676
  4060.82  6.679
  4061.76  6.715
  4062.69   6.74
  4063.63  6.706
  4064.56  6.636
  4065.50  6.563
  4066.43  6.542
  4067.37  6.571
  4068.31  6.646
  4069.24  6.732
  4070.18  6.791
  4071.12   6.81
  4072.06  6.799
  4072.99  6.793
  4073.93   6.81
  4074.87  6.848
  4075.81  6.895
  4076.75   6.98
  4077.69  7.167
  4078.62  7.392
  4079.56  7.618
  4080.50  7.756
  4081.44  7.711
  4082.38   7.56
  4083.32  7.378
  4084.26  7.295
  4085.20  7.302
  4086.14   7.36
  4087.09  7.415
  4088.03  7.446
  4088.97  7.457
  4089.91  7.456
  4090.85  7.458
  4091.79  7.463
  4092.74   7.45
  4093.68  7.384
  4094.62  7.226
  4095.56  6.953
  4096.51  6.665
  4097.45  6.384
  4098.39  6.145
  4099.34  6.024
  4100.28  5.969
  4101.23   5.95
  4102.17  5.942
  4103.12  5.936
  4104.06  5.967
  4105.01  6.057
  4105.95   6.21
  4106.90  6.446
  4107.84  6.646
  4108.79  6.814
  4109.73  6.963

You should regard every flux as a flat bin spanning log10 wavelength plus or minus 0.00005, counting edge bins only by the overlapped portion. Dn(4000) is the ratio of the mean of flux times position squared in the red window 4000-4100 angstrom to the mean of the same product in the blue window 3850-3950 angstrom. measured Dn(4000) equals 1.89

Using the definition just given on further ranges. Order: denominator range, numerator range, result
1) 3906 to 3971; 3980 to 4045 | 1.86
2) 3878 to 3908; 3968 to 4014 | 1.39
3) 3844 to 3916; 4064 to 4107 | 1.76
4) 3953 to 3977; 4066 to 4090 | 2.04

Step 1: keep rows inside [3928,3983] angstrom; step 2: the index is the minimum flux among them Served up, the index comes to 1.7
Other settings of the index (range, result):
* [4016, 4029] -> 7.642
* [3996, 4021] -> 6.758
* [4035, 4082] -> 6.542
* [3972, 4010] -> 3.108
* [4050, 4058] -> 6.691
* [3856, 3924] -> 3.281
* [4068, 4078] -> 6.646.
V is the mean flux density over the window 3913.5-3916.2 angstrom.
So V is 5.62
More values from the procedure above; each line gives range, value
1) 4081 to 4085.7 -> 7.45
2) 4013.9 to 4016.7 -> 7.79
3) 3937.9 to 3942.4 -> 3.34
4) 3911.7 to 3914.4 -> 5.81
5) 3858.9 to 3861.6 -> 3.58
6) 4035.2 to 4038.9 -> 7.24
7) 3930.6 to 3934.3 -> 1.77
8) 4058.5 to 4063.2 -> 6.7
